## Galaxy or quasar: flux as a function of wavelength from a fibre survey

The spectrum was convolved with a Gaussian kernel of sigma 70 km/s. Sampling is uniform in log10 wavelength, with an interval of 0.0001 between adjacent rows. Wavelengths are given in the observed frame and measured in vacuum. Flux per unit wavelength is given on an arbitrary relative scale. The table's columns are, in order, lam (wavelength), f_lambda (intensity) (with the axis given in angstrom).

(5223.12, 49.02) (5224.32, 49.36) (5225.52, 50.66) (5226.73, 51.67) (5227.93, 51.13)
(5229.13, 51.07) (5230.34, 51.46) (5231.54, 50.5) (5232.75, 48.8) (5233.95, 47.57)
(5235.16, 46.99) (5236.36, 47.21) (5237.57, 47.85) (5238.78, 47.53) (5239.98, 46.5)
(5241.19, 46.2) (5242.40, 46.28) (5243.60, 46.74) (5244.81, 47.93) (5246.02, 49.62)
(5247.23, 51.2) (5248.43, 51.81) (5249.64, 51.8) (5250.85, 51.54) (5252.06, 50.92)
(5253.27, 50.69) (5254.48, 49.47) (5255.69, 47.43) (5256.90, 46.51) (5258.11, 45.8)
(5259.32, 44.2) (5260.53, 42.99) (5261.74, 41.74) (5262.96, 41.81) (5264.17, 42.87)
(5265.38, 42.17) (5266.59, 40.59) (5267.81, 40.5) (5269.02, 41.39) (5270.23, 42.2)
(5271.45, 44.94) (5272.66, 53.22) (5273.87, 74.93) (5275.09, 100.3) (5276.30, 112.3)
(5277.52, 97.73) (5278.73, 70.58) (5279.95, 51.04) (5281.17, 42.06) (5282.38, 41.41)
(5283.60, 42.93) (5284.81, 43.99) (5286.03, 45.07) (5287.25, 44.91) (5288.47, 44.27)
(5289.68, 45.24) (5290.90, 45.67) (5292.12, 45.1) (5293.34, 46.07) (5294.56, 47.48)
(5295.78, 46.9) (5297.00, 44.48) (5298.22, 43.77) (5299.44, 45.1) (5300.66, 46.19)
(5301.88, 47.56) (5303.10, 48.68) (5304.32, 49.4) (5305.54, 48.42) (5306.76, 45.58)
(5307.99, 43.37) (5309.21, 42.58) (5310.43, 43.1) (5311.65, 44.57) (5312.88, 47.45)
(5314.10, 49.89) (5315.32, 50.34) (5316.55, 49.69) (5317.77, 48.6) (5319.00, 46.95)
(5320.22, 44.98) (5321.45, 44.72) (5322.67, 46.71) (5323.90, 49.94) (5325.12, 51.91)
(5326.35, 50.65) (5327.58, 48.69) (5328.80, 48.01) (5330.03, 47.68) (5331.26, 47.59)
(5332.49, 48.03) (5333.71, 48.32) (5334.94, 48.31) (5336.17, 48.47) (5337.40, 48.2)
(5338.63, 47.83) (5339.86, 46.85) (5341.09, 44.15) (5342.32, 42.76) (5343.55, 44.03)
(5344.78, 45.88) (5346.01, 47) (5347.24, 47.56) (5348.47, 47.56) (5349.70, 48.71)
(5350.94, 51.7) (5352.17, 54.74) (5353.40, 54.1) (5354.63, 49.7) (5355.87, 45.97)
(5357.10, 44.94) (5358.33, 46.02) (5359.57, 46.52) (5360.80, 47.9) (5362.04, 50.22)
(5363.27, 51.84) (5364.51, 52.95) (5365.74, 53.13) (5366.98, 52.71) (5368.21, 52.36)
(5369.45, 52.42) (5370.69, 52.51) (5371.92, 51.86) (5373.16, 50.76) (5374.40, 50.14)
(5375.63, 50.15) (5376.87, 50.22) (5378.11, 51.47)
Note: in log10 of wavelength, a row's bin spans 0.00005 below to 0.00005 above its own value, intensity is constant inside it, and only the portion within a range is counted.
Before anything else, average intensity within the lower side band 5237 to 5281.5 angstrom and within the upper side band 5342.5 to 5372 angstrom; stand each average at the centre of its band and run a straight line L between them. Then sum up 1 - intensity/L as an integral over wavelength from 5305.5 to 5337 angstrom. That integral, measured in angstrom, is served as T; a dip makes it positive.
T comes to 1.98 angstrom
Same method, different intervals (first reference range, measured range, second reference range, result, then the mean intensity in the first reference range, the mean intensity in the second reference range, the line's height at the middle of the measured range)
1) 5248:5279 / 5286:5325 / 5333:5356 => 3.6 angstrom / 54.5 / 48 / 51.1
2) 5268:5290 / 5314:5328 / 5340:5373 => 1.2 angstrom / 57.5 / 49.2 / 53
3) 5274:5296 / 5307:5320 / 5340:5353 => 1.5 angstrom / 56.8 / 47.5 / 52.5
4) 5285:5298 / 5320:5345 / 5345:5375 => 0.4 angstrom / 45.4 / 50.1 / 48.2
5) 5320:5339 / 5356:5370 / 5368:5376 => 0.2 angstrom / 48.2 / 51.5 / 50.8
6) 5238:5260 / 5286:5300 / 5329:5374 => 0.9 angstrom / 48.4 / 48.9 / 48.6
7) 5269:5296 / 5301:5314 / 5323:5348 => 1.4 angstrom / 55.6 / 47.6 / 51.8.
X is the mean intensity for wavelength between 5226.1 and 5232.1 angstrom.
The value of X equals 51.2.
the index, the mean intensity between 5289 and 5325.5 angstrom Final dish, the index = 46.7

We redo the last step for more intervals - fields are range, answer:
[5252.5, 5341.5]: 49.2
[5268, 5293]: 56.1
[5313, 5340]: 48.3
